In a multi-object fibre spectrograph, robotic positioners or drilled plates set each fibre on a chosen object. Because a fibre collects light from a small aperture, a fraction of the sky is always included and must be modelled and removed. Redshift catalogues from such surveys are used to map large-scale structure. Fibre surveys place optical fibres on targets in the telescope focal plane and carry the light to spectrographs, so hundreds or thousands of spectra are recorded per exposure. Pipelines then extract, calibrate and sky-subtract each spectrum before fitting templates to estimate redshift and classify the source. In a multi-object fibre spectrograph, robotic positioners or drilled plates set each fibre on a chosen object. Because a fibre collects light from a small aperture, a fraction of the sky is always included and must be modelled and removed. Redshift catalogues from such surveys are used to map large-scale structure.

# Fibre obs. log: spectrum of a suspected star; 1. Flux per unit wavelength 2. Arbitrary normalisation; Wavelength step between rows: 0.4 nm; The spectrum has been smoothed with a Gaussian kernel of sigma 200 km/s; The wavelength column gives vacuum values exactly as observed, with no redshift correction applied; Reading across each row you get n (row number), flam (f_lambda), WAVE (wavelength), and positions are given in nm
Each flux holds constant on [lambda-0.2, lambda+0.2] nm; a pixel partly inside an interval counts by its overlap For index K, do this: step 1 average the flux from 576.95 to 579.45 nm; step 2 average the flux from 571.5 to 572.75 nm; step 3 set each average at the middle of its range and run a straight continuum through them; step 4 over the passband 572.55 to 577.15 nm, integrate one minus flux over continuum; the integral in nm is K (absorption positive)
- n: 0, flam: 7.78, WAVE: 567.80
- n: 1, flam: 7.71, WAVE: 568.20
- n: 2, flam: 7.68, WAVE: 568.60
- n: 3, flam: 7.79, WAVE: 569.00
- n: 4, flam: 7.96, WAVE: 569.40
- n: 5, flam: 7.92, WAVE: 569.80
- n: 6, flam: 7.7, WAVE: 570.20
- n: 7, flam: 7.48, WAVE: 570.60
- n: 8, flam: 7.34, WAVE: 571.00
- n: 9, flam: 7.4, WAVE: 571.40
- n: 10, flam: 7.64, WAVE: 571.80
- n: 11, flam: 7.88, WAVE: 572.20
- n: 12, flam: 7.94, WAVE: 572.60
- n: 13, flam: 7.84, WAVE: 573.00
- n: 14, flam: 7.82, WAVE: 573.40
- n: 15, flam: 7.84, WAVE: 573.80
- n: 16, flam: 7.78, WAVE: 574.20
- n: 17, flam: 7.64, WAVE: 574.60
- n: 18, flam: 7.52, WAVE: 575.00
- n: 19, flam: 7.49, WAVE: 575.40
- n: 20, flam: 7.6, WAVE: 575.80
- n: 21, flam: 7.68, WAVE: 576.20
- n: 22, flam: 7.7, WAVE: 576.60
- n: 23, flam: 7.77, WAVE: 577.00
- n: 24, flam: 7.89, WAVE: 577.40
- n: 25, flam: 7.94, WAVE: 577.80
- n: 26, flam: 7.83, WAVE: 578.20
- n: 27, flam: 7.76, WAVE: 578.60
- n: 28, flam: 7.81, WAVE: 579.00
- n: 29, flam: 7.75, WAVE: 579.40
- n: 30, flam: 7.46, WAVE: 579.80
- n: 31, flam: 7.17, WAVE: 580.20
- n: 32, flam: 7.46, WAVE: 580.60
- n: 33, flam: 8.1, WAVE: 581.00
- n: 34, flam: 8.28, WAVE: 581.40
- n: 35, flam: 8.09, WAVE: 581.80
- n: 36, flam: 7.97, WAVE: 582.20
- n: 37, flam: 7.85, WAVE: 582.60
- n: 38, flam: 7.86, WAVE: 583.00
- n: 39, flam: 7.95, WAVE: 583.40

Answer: 0.05 nm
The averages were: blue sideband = 7.78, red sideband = 7.83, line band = 7.71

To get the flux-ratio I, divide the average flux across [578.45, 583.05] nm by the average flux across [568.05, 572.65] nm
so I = 1.01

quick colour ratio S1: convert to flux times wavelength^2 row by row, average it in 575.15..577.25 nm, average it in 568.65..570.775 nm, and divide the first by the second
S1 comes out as 1.01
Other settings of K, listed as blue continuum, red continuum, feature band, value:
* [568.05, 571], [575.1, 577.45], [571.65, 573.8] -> -0.037 nm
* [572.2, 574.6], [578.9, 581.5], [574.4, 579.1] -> 0.027 nm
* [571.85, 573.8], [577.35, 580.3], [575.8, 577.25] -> 0.011 nm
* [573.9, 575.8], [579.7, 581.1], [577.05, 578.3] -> -0.051 nm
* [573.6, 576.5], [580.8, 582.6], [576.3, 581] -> 0.107 nm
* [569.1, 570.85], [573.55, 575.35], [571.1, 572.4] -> 0.018 nm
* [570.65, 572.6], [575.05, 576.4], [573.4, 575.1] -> -0.030 nm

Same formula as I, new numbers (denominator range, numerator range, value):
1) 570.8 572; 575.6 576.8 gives 1.03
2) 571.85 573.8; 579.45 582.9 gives 0.99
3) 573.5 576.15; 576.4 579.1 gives 1.02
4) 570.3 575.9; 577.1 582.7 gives 1.02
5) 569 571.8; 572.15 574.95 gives 1.02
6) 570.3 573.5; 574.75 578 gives 1.00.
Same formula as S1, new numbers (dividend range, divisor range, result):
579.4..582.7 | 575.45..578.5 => 1.02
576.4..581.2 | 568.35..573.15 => 1.03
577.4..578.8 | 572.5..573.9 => 1.02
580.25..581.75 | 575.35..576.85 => 1.05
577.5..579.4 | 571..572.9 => 1.04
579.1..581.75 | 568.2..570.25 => 1.03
